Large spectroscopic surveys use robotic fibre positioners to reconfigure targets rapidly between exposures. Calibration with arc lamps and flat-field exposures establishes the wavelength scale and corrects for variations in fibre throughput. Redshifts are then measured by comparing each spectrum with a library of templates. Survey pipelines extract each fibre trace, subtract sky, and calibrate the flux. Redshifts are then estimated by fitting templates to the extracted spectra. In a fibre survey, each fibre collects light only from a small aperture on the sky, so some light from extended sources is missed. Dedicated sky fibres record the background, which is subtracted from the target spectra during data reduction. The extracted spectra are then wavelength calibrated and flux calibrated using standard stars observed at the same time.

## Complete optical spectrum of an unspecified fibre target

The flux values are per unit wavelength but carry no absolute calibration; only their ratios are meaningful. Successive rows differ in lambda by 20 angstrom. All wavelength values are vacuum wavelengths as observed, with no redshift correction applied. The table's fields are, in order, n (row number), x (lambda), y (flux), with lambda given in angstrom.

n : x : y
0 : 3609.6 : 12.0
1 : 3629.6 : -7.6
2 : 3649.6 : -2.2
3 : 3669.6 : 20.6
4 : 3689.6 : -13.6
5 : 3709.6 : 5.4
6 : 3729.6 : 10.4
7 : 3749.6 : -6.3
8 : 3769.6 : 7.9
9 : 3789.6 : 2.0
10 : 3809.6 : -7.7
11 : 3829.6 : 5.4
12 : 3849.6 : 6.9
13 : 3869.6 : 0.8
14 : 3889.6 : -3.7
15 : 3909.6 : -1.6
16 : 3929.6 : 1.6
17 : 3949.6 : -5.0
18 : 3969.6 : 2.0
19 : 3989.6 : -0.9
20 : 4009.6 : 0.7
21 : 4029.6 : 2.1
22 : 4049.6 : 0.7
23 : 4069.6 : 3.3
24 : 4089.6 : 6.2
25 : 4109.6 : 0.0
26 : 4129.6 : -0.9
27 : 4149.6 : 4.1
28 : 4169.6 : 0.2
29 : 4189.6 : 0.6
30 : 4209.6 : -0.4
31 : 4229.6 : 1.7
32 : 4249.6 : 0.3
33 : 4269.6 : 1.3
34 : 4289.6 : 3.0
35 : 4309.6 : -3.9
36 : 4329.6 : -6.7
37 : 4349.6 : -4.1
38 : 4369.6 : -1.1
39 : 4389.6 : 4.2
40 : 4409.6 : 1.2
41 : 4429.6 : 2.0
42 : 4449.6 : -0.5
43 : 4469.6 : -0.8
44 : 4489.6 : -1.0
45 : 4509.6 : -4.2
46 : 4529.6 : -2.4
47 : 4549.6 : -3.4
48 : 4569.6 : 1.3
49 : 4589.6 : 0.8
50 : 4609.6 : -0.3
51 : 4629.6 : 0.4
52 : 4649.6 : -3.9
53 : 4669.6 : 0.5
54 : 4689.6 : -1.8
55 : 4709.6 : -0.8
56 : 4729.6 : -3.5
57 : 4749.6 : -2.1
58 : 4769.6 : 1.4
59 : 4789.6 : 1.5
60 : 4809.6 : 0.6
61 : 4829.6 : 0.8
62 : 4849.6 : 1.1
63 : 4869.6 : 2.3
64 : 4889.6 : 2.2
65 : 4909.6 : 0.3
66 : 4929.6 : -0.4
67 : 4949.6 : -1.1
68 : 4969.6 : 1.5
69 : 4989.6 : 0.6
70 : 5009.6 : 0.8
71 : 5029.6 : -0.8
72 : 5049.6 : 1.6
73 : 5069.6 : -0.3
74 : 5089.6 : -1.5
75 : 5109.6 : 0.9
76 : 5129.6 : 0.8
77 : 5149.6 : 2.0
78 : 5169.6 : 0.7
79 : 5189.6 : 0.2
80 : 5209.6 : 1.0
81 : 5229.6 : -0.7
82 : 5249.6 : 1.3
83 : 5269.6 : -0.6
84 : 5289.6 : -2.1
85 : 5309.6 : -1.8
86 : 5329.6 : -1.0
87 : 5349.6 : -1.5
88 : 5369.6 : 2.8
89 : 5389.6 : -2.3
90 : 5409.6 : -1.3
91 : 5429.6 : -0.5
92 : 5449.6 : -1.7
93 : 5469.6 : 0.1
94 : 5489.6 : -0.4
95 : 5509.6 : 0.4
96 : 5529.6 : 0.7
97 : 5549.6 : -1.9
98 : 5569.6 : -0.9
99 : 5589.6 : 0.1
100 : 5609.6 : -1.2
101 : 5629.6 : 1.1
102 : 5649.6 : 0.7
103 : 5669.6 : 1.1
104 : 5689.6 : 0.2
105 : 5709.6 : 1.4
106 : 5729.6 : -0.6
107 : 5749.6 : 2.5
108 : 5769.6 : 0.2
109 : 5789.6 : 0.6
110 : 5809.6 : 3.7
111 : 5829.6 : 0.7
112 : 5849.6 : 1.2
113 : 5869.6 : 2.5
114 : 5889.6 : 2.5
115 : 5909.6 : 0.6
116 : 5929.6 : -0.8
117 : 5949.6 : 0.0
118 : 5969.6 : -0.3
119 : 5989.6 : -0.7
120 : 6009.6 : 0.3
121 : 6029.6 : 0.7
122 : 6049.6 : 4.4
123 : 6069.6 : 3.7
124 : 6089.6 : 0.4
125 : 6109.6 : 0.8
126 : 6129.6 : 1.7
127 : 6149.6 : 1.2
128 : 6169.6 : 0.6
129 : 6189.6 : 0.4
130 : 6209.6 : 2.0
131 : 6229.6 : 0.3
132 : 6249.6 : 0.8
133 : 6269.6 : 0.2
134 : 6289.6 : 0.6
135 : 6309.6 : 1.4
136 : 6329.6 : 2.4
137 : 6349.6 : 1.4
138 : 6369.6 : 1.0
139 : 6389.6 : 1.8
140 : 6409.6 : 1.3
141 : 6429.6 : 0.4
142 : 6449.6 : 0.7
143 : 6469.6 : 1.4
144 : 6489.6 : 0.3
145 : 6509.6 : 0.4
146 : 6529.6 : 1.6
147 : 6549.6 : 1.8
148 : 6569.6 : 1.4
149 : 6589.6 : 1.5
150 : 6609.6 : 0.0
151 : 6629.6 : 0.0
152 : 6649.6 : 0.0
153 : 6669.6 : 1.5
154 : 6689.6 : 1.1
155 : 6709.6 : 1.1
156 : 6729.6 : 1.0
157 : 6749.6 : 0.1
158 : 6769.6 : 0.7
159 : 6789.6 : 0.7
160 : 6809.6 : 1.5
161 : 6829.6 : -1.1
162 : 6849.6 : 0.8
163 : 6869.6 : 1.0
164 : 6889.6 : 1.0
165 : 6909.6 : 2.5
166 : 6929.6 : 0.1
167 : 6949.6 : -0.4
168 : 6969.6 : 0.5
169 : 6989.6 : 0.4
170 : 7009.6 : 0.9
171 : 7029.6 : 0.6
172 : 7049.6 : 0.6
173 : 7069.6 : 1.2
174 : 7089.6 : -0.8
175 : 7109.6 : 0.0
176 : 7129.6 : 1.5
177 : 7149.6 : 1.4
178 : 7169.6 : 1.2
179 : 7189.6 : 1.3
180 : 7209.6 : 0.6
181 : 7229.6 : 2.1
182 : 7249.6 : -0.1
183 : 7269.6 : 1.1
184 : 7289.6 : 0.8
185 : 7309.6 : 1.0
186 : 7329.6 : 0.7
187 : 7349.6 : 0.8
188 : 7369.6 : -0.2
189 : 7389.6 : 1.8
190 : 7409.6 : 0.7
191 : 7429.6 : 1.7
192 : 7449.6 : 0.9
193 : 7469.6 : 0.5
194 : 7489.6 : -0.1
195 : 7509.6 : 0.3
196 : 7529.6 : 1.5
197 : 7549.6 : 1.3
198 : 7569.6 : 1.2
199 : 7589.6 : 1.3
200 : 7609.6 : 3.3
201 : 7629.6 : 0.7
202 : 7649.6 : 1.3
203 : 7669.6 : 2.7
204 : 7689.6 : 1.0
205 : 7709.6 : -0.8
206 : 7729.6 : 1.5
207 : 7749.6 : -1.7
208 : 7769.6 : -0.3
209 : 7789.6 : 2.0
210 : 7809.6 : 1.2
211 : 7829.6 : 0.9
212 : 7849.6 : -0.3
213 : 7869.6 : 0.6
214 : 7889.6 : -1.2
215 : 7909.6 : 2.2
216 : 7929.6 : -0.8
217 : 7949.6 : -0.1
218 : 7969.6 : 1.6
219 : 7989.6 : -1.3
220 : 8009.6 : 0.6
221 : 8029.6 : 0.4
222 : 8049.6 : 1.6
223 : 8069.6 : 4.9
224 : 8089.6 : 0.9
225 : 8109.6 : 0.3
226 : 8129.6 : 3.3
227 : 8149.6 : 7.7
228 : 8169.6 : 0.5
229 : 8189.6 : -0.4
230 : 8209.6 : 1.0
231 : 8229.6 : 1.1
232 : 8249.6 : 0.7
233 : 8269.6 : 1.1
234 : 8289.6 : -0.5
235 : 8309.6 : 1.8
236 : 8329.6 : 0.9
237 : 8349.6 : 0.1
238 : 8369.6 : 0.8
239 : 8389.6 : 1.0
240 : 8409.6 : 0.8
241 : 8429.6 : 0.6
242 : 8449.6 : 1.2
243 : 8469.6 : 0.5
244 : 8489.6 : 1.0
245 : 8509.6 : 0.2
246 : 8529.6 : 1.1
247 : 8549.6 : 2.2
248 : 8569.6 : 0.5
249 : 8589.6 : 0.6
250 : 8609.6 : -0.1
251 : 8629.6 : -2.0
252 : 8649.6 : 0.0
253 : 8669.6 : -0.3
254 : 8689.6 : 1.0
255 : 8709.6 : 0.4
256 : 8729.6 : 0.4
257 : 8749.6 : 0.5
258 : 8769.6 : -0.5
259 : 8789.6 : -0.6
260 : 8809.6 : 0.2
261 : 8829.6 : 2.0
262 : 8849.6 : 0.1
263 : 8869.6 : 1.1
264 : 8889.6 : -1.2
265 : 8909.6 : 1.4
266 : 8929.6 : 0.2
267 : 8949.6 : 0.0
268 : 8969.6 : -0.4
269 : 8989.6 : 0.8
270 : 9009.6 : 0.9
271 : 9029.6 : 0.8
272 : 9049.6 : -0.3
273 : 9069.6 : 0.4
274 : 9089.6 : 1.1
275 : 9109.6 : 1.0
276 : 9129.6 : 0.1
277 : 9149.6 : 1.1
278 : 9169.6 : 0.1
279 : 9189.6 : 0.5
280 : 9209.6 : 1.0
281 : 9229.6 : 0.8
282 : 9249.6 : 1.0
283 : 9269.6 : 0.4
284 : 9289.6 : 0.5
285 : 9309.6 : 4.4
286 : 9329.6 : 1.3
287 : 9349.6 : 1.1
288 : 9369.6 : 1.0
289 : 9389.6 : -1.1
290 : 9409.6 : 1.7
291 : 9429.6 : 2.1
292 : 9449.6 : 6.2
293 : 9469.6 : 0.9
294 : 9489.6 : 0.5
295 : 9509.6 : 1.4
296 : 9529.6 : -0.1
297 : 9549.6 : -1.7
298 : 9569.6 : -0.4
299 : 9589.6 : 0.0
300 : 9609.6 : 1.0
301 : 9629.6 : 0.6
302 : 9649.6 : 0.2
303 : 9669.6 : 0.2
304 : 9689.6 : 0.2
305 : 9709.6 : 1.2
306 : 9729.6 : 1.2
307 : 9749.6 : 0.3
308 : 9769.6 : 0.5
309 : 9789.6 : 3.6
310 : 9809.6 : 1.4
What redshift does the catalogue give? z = 0.63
